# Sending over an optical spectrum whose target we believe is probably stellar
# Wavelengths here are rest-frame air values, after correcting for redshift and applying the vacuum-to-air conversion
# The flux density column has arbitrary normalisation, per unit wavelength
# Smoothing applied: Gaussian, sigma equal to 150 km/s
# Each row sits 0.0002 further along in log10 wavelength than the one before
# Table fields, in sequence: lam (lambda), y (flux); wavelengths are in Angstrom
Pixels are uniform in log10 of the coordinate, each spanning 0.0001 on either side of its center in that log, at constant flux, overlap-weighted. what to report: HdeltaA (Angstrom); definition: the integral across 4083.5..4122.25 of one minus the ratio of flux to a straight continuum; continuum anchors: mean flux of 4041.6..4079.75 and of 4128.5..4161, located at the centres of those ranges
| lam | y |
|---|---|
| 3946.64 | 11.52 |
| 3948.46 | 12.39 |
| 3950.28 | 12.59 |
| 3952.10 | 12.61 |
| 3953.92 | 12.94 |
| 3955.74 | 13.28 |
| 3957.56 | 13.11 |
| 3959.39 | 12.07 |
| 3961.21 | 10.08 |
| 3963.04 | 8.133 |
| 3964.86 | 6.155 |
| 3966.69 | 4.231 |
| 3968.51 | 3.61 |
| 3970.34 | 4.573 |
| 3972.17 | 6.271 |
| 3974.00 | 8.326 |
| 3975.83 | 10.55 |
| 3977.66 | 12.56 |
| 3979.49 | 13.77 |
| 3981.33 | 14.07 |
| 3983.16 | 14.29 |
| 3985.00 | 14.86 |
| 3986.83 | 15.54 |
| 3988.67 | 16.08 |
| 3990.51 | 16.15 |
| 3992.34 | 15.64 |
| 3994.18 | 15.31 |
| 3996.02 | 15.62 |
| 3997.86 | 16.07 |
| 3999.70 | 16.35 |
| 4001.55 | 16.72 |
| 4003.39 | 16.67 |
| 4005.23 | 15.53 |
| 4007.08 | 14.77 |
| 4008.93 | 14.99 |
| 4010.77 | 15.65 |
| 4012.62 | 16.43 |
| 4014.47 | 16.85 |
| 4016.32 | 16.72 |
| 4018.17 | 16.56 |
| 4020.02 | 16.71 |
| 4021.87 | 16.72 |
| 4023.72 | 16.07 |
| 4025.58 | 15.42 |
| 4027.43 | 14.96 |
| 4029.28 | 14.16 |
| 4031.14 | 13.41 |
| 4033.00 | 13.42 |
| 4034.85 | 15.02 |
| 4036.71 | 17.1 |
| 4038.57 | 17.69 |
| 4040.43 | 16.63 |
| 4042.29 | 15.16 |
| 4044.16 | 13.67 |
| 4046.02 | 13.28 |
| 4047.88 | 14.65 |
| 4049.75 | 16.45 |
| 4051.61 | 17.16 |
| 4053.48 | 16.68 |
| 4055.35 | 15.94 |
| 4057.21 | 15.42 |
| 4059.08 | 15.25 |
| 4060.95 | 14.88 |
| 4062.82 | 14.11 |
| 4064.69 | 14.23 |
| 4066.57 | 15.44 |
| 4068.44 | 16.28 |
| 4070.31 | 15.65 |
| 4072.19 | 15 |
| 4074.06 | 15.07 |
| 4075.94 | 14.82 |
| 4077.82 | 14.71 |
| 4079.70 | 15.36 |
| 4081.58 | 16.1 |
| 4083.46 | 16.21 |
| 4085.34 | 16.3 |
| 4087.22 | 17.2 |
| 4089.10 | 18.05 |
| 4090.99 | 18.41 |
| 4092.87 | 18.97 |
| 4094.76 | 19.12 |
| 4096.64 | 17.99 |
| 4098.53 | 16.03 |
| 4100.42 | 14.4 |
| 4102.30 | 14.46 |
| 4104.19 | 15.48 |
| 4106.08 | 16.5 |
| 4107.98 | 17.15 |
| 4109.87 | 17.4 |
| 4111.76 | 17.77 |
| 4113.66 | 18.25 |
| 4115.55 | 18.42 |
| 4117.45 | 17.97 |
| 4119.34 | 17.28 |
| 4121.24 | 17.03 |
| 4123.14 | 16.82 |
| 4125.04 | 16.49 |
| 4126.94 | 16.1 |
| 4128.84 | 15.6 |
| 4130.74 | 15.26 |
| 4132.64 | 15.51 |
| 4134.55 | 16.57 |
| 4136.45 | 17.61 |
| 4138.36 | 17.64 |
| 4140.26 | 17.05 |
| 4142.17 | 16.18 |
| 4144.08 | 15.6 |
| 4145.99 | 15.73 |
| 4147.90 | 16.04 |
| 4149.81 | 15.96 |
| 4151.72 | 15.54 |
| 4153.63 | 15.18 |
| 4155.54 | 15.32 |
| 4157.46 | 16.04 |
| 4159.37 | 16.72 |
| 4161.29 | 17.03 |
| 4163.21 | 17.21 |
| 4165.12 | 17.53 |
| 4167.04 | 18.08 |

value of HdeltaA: -3.8 Angstrom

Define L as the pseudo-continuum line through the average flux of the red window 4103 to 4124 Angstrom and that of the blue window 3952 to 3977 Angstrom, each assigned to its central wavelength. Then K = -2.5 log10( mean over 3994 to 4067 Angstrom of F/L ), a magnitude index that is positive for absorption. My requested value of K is -0.24 mag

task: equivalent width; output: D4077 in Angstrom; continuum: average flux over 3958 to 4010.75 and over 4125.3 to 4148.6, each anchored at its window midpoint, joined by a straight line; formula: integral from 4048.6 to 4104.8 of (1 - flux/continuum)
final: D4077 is -4.8 Angstrom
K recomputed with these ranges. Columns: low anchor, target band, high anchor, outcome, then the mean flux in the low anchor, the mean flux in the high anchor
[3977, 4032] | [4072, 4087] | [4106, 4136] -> 0.06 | 15.5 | 16.9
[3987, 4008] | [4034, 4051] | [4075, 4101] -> 0.05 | 15.9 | 16.7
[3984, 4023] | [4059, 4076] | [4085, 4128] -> 0.11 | 16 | 17.1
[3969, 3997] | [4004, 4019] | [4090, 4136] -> -0.17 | 12.8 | 16.9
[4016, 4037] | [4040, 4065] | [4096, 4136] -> 0.04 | 15.4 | 16.6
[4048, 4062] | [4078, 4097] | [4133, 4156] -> -0.08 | 15.9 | 16.2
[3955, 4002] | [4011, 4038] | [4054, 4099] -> -0.13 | 12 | 16.1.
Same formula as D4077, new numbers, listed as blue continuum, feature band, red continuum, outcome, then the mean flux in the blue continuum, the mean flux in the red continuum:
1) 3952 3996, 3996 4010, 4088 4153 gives -3.71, 11.5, 16.8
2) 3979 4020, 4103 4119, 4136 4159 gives -1.28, 15.7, 16.1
